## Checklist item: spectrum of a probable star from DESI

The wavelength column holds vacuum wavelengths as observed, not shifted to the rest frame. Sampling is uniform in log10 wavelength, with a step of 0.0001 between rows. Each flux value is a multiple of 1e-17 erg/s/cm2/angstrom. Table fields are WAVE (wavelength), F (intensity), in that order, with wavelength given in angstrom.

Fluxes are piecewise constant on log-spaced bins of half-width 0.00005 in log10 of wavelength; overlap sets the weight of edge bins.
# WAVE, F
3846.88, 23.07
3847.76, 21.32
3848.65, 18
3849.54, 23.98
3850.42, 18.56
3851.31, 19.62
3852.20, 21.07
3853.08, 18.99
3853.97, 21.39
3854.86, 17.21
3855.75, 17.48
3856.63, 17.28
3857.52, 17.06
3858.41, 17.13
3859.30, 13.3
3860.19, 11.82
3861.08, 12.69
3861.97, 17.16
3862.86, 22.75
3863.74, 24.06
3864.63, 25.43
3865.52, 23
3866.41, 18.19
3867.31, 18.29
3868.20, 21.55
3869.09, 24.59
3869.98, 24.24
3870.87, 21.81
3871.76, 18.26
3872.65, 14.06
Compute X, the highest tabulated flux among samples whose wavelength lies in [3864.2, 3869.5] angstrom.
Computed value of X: 25.43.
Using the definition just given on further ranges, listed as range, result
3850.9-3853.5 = 21.07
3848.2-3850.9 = 23.98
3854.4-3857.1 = 17.48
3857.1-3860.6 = 17.13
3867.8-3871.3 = 24.59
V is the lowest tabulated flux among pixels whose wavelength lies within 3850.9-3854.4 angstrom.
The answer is 18.99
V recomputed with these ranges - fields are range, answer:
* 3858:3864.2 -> 11.82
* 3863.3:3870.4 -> 18.19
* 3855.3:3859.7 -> 13.3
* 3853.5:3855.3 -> 17.21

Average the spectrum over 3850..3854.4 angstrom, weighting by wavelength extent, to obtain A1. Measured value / 19.9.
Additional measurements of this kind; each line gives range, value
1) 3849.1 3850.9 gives 21.3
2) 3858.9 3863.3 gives 15.6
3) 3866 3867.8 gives 18.2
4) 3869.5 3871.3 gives 23.1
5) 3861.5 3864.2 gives 21.3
